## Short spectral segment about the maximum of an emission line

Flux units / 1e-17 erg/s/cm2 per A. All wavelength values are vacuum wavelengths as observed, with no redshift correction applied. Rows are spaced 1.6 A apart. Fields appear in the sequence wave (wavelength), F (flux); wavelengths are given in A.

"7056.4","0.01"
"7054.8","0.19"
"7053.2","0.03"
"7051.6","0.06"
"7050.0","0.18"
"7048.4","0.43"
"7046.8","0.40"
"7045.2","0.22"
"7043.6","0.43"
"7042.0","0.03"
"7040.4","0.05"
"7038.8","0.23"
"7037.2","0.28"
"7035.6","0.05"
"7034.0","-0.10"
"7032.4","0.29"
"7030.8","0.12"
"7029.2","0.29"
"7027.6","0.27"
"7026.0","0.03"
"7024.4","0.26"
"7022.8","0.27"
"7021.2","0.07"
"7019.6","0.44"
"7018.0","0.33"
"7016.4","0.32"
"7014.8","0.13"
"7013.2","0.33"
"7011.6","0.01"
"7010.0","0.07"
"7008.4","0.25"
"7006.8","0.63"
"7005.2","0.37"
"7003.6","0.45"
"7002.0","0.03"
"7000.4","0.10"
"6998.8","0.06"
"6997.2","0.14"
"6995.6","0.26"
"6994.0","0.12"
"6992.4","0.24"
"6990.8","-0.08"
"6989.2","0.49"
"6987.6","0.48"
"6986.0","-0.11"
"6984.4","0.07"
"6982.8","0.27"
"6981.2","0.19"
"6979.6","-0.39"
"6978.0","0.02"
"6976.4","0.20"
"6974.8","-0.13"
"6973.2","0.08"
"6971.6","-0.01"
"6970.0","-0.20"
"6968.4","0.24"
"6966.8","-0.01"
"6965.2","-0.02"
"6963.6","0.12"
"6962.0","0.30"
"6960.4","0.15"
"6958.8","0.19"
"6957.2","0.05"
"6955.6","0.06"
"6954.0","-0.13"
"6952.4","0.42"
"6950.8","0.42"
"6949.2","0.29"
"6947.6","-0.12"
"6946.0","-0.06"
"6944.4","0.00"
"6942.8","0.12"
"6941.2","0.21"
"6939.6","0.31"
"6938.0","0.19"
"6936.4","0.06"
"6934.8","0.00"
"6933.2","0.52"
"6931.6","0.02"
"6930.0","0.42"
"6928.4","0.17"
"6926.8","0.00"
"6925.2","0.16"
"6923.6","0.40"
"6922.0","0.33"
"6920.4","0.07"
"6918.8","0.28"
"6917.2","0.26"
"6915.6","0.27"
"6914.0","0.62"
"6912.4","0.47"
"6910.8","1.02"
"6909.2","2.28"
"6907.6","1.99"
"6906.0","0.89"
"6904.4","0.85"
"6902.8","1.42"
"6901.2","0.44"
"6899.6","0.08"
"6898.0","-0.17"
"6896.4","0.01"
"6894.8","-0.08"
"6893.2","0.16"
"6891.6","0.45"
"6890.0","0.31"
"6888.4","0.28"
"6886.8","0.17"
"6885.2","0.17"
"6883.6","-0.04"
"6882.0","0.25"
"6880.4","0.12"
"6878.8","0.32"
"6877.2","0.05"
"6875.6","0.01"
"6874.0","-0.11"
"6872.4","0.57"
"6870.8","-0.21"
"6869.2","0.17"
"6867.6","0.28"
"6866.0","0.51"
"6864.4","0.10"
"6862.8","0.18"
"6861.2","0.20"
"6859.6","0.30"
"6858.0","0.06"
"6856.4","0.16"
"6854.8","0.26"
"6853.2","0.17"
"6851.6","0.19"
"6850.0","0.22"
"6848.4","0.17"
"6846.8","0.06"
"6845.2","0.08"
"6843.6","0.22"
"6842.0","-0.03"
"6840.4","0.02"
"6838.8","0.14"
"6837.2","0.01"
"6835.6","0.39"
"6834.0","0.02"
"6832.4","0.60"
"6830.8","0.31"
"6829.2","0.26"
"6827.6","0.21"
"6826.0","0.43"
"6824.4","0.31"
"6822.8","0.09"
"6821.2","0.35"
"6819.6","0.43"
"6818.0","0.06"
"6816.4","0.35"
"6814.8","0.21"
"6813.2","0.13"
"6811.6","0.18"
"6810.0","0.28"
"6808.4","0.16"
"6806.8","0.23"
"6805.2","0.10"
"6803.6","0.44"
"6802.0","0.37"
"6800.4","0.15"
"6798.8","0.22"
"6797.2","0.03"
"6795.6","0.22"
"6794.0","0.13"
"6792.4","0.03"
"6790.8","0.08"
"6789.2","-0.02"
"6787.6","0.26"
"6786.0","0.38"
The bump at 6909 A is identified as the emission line [O II]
